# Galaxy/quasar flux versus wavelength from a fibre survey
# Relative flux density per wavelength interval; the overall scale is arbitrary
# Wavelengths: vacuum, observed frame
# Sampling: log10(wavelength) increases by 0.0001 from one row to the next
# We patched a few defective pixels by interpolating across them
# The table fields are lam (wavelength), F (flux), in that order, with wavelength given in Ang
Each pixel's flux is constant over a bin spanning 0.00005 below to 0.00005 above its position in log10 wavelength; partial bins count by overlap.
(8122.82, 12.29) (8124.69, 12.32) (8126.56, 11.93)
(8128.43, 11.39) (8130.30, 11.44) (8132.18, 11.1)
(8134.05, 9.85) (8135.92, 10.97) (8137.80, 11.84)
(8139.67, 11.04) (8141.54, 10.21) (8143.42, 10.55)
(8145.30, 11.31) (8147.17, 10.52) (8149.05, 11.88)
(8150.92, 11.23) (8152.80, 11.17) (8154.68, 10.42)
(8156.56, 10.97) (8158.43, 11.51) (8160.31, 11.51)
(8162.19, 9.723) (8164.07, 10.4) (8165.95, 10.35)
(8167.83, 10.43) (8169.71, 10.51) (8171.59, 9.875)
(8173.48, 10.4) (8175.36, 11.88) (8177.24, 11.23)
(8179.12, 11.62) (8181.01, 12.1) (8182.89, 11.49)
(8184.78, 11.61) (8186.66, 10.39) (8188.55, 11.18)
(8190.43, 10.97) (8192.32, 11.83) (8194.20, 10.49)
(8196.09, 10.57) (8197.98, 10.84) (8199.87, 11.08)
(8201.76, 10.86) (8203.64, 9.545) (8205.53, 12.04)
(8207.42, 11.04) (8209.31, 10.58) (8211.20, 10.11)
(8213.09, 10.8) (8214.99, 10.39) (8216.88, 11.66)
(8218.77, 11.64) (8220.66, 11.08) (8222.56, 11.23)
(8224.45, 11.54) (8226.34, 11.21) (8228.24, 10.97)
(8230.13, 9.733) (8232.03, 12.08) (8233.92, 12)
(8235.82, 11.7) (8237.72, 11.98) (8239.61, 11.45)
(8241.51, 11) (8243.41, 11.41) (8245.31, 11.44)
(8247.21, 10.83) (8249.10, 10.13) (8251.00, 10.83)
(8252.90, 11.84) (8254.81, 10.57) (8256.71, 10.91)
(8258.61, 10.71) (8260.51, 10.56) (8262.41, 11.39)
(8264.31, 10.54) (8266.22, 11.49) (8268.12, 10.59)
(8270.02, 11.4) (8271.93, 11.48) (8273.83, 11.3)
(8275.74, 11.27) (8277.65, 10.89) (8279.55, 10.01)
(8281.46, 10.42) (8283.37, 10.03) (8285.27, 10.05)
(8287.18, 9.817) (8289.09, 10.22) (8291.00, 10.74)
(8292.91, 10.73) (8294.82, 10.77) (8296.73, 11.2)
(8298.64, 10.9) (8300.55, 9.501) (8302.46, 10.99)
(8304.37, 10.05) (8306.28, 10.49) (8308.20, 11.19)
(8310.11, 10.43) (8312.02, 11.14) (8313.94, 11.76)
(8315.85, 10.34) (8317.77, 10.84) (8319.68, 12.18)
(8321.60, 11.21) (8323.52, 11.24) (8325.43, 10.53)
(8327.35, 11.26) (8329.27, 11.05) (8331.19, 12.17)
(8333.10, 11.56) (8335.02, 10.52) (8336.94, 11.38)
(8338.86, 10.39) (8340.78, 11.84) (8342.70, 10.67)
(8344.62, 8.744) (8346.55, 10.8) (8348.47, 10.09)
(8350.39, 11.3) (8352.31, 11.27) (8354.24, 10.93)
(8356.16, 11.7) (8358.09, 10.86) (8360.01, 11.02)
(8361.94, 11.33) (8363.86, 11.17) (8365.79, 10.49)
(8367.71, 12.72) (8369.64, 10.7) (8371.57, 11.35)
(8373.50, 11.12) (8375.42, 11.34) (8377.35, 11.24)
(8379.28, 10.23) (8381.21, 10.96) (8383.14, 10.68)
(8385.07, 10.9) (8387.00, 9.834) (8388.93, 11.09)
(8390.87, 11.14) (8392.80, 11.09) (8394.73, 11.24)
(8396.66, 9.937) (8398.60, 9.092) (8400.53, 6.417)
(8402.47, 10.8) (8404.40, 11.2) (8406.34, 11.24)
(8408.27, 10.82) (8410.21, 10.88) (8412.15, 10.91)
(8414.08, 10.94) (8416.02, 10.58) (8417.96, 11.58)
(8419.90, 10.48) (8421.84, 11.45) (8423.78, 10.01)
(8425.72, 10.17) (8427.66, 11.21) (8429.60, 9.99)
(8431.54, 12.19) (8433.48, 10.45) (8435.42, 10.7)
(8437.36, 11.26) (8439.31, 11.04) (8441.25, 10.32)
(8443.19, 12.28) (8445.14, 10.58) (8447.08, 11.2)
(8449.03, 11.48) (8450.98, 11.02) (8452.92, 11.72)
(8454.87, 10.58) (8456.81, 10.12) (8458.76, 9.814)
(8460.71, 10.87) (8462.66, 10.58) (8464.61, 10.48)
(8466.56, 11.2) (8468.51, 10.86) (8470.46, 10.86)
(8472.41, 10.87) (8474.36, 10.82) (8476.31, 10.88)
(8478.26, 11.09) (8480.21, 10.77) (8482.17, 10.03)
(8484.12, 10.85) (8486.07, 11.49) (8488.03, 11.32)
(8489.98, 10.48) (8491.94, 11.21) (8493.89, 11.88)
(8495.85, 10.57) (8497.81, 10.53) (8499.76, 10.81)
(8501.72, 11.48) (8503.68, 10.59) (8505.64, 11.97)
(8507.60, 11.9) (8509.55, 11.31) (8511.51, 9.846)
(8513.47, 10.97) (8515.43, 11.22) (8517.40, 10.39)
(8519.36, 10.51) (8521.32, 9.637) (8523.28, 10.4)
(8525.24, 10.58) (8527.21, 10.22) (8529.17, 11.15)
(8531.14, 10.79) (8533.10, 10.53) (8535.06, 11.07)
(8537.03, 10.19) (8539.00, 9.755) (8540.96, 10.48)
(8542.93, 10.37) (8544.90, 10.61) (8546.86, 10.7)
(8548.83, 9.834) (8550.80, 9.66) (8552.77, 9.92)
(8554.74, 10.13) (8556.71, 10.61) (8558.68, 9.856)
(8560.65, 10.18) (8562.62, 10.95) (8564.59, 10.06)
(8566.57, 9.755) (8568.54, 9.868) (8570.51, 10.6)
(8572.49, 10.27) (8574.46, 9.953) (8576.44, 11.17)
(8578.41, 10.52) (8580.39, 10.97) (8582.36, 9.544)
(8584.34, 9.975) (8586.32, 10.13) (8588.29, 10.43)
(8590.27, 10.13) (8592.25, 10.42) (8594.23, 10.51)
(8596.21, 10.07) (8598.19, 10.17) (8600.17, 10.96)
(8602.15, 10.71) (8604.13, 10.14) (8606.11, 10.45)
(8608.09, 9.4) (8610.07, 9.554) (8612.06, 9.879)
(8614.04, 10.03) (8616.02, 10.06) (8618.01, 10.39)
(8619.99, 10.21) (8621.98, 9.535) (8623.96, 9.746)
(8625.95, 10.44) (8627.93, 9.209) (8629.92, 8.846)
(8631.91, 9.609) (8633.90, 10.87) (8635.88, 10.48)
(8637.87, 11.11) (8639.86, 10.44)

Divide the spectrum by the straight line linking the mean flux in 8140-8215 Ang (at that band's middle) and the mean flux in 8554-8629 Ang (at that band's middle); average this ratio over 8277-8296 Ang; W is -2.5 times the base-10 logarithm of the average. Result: 0.03 mag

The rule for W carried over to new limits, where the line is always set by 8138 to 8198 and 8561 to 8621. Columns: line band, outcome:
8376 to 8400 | 0.003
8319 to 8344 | -0.050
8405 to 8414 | -0.043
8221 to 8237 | -0.044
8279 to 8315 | 0.019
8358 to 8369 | -0.065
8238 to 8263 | -0.021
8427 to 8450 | -0.056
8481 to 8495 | -0.062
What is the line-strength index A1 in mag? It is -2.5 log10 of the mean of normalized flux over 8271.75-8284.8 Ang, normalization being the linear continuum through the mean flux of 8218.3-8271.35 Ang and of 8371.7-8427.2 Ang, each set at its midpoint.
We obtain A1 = 0.03 mag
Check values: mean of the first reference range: 11.1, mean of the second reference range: 10.6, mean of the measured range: 10.7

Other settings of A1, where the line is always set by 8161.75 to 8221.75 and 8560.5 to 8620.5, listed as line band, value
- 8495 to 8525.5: -0.04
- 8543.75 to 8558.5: 0.01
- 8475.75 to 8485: -0.03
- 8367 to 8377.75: -0.08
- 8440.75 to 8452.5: -0.07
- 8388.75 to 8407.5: 0.03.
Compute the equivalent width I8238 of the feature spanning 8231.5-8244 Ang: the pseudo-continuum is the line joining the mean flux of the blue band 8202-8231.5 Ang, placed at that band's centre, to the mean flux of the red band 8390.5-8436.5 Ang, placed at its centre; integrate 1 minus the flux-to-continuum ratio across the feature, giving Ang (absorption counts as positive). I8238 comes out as -0.9 Ang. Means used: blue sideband 10.9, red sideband 10.6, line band 11.7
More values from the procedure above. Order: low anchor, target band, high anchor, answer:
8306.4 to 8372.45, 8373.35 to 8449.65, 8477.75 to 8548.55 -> 1.30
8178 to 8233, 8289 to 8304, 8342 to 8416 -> 0.36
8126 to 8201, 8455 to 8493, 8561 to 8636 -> -1.37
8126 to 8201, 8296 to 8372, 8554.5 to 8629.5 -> -2.25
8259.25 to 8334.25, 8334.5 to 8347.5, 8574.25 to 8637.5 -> 0.17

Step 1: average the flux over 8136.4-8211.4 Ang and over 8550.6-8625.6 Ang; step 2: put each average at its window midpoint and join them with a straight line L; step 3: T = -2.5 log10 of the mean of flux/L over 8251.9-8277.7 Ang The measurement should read -0.03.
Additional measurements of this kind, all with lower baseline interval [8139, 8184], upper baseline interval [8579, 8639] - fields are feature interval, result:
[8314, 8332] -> -0.06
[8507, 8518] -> -0.06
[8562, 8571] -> 0.00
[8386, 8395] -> -0.03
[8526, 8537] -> -0.04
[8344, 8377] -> -0.04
